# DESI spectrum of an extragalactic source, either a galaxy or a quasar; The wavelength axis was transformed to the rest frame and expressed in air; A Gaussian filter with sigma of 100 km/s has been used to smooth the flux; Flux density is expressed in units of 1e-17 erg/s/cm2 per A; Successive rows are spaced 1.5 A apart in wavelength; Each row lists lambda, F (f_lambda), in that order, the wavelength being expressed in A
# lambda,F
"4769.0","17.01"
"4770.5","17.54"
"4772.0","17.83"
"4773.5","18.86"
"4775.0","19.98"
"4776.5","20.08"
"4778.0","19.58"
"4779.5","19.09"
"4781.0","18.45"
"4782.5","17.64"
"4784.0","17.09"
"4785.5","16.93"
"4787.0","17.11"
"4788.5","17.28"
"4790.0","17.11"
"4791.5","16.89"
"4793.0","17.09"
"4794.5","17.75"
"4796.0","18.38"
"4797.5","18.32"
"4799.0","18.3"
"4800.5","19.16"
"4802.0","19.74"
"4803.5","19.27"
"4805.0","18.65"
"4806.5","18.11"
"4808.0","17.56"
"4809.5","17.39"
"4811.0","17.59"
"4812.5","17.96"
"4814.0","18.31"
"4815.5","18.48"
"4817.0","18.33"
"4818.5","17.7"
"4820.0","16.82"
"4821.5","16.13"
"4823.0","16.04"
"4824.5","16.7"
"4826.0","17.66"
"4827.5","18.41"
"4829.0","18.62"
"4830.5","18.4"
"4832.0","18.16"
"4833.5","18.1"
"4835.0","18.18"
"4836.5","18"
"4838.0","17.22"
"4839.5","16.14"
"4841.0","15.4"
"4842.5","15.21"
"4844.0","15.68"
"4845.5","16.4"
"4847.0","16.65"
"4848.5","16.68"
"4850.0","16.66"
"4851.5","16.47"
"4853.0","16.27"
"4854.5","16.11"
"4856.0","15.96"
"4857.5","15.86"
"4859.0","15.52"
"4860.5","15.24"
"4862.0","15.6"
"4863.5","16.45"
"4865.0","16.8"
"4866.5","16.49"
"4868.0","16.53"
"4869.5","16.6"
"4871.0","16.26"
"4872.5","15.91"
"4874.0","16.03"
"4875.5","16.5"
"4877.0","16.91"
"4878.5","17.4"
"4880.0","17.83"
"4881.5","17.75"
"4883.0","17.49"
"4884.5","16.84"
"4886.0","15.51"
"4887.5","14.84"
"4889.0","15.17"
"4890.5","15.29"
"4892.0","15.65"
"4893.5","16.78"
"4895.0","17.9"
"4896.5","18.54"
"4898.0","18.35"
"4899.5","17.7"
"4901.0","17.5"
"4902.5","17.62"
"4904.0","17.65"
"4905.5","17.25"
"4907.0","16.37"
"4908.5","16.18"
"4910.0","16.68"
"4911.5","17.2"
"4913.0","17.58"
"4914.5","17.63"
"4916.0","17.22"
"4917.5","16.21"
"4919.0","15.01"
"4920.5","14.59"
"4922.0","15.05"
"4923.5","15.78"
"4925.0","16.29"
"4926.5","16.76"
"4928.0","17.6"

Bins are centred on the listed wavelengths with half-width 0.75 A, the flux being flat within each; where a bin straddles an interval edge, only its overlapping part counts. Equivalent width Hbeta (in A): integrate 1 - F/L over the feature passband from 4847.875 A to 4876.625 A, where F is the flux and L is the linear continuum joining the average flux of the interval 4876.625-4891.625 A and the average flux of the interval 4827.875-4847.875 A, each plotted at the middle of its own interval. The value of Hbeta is 0.96 A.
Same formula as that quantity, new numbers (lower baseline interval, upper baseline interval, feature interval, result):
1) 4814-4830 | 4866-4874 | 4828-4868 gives 0.60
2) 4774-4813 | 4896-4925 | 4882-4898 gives 0.51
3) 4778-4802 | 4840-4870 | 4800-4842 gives -1.77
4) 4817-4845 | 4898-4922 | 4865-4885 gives 0.19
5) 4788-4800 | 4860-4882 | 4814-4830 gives -0.25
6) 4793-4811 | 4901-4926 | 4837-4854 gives 1.31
